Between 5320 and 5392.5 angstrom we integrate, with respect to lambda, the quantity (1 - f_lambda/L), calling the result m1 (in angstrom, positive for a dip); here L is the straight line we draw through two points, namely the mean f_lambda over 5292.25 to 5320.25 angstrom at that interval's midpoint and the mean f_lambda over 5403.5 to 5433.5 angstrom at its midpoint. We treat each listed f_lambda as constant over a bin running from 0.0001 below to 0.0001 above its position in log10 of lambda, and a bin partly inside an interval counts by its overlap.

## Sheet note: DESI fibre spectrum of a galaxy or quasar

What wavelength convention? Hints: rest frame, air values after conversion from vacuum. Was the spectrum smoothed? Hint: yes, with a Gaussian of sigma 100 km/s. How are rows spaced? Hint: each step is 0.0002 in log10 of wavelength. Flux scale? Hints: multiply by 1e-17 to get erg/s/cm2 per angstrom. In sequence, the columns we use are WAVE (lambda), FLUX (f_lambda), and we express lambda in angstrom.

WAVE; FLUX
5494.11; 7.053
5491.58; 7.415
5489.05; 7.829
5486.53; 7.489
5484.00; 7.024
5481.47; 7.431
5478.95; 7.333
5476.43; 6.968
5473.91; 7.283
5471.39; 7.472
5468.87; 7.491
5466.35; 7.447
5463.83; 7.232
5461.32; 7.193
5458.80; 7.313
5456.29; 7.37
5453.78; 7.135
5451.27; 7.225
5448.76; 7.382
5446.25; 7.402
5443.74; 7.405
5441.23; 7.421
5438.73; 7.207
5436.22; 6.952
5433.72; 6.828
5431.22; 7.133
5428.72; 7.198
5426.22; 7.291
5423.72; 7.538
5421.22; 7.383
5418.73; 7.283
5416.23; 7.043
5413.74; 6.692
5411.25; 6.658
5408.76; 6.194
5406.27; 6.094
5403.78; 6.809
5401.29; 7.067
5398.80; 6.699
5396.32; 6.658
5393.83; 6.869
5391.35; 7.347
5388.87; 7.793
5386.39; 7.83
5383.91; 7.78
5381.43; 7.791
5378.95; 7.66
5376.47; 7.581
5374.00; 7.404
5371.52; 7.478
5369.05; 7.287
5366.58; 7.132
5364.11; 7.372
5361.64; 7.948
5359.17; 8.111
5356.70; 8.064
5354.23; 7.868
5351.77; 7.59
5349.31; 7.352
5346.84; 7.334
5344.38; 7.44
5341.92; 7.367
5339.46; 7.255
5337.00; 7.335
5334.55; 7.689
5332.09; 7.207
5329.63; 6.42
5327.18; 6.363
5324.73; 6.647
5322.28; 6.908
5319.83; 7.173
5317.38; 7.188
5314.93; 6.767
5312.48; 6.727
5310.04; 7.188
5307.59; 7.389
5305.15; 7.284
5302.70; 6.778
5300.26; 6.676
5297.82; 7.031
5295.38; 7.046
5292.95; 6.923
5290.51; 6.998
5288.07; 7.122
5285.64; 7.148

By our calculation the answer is -4.6 angstrom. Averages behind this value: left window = 7.01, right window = 6.95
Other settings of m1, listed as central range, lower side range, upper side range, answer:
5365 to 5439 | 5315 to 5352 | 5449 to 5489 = 0.67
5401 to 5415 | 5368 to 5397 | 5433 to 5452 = 1.56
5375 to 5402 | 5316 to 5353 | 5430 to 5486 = -0.67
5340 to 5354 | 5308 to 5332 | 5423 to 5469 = -1.00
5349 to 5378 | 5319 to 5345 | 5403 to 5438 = -2.42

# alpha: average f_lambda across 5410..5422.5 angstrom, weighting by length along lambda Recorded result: 7.02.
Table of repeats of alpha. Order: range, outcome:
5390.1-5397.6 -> 6.96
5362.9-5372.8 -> 7.32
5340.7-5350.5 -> 7.37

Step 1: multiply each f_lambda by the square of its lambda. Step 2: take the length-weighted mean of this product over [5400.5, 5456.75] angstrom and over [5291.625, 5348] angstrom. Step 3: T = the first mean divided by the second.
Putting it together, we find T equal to 1.0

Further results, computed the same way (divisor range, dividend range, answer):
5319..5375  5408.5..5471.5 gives 1.02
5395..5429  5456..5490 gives 1.09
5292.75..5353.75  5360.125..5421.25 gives 1.04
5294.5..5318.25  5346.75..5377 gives 1.11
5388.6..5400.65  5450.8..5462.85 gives 1.06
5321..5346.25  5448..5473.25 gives 1.09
